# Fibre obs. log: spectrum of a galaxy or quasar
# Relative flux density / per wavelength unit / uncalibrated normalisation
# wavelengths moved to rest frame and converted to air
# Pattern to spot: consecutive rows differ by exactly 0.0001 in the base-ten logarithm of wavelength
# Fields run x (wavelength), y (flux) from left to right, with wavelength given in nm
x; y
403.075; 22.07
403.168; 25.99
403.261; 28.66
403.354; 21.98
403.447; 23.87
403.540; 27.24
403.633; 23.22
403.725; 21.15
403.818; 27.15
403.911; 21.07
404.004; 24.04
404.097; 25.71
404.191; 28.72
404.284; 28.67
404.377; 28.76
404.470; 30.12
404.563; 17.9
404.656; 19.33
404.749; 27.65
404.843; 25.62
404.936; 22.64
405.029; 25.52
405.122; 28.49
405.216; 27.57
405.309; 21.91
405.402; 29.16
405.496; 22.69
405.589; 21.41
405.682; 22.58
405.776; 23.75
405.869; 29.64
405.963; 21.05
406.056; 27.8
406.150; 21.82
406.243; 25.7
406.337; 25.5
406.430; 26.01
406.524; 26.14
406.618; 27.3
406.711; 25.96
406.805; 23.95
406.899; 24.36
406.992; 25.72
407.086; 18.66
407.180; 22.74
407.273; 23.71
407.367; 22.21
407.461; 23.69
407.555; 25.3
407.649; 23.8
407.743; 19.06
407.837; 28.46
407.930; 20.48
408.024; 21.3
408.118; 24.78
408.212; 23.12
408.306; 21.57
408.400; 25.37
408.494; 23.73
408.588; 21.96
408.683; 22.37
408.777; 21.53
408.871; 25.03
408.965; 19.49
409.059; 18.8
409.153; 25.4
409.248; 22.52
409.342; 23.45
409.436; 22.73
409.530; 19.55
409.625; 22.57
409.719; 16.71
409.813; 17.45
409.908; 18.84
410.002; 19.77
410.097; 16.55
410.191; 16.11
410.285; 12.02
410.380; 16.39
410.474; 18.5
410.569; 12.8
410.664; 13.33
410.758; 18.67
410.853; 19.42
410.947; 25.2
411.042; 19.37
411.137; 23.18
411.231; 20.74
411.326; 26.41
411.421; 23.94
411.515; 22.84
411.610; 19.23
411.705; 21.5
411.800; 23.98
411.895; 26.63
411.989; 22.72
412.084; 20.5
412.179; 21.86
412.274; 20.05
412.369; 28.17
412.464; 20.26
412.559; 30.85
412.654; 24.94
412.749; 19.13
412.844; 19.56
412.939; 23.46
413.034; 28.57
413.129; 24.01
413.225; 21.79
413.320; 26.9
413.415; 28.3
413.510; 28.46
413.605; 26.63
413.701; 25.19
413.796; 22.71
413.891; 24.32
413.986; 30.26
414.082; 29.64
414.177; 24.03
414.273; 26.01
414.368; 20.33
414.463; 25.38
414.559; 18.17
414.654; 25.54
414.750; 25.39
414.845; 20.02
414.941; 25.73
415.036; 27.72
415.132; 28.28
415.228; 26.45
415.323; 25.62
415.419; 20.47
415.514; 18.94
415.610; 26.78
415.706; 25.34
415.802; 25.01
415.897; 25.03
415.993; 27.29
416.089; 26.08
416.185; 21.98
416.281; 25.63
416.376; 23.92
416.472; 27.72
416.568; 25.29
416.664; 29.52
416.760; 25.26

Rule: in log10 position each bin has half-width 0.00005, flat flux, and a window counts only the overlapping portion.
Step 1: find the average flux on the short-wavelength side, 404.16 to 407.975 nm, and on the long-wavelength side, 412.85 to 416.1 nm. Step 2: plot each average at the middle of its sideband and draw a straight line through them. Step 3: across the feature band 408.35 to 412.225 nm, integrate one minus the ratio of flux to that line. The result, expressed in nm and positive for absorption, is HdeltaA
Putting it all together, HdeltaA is 0.645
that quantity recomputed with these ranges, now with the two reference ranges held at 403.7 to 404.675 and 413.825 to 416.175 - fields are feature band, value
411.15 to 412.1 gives 0.07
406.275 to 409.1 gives 0.17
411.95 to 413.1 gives 0.07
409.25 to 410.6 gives 0.36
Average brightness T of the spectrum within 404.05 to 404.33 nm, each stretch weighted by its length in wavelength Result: 27.6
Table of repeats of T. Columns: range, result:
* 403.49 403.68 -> 25.3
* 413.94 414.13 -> 29.9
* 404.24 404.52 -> 29.1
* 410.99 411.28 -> 21.2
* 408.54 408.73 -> 22.1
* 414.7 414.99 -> 23.8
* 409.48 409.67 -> 21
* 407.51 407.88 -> 24.1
